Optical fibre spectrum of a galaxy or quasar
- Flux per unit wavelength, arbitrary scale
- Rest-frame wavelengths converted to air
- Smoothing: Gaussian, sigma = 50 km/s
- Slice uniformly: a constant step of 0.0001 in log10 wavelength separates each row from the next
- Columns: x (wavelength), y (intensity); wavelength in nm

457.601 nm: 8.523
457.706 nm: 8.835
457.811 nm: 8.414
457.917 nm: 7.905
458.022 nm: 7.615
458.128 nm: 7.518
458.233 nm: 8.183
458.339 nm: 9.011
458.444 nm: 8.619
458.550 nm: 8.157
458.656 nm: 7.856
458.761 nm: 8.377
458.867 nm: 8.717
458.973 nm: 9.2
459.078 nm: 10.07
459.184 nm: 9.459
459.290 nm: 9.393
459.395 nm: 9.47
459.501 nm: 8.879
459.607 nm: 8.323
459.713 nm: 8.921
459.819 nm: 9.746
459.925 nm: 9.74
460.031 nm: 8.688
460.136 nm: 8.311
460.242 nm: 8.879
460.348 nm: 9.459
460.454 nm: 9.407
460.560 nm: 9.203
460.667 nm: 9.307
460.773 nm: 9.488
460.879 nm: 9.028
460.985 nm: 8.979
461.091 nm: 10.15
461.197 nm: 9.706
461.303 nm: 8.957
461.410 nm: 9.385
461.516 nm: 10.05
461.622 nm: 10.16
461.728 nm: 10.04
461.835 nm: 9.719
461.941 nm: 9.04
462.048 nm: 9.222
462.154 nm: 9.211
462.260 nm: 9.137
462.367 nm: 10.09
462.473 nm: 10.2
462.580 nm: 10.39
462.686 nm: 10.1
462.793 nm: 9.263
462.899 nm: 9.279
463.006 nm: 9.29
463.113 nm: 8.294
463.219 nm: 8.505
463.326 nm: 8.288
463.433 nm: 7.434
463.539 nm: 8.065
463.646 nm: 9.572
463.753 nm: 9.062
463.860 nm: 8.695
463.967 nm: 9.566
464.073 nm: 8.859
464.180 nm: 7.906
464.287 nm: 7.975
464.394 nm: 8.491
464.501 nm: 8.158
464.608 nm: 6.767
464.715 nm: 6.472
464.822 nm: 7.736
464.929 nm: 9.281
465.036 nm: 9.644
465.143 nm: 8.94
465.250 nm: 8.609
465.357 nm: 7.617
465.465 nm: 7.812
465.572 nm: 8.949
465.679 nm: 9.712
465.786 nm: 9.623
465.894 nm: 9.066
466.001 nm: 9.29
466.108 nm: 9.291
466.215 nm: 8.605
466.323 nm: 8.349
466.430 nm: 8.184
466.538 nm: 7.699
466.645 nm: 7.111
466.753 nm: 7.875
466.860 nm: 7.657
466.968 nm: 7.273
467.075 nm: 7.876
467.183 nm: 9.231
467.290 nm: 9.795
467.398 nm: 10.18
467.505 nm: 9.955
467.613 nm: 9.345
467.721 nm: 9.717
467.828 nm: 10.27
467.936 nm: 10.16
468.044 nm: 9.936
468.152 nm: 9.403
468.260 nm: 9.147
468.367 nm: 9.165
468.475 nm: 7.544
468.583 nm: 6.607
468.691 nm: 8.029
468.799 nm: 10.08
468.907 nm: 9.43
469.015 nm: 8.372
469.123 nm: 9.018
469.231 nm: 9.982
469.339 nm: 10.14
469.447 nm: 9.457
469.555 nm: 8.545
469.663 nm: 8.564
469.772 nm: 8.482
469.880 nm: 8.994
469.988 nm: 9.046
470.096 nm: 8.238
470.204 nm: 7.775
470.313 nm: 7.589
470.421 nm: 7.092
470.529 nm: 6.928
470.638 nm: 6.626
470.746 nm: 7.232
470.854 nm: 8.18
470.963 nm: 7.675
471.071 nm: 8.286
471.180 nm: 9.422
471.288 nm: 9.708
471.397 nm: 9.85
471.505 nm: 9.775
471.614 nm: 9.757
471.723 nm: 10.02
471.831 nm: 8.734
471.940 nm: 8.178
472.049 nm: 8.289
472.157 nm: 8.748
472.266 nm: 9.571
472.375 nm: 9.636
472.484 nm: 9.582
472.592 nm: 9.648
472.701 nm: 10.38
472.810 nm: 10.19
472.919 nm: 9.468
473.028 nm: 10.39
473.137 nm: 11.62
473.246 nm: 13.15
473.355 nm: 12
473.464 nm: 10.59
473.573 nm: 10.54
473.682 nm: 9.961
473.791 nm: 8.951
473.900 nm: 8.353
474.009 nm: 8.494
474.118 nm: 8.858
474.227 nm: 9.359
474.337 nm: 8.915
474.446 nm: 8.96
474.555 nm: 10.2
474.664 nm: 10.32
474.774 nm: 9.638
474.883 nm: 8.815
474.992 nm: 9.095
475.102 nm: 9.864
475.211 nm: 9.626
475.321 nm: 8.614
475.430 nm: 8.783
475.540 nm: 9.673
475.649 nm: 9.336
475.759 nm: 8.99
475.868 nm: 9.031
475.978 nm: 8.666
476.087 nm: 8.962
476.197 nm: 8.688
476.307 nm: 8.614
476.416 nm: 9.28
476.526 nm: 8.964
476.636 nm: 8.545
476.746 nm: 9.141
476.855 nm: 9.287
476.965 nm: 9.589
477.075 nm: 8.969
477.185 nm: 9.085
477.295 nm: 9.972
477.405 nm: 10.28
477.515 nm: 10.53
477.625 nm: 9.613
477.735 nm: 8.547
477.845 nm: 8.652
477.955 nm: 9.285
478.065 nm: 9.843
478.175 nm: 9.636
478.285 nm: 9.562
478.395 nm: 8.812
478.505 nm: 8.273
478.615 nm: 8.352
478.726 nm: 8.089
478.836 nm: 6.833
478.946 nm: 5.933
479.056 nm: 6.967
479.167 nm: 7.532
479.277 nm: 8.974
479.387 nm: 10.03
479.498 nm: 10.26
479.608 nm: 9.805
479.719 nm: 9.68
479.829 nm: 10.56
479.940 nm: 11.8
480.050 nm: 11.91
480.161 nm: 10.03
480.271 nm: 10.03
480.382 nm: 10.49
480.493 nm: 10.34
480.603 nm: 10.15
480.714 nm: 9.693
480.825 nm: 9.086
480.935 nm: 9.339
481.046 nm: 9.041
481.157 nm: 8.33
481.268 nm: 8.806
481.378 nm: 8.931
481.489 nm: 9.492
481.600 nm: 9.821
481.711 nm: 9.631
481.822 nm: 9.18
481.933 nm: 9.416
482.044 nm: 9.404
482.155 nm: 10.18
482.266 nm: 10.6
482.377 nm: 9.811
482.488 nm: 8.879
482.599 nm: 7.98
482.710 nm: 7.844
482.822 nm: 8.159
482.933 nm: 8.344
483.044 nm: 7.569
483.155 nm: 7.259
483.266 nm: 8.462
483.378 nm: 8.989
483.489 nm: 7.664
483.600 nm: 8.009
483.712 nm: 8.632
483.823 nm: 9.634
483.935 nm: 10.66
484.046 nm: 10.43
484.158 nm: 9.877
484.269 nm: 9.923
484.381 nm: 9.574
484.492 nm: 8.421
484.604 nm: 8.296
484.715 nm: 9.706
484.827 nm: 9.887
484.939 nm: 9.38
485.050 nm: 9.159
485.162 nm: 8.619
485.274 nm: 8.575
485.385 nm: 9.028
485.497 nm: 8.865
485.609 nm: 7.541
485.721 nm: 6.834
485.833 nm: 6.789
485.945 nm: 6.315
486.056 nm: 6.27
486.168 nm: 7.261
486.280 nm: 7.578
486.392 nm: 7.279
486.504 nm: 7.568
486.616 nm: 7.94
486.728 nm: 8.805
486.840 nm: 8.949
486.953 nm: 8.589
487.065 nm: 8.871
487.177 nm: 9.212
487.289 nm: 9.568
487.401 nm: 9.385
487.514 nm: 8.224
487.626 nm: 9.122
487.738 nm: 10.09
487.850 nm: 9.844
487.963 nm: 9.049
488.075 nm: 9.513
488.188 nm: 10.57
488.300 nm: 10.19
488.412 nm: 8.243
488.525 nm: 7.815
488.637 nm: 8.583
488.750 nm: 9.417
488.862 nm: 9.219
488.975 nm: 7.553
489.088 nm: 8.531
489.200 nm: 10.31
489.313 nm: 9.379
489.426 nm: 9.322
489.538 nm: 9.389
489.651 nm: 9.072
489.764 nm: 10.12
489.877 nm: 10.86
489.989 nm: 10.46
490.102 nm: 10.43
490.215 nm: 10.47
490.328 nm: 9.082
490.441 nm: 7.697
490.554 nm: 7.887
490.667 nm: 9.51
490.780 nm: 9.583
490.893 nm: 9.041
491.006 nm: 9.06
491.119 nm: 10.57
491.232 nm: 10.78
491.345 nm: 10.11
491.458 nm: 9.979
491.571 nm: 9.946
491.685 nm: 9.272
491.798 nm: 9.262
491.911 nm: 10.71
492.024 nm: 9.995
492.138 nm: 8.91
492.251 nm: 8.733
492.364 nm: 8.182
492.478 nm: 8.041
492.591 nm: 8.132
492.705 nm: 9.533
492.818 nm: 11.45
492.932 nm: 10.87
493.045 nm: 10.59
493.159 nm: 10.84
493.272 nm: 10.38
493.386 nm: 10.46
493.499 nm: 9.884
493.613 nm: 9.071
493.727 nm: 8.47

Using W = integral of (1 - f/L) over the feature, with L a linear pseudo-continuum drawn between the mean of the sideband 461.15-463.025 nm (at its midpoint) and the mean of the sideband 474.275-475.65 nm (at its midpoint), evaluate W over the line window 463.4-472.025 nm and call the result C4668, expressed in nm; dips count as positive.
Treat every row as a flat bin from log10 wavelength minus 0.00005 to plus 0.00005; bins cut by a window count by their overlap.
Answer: 0.773 nm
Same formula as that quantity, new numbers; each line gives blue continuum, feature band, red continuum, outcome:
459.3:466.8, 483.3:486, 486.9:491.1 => 0.131 nm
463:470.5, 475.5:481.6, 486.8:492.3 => -0.137 nm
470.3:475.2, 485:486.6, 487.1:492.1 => 0.295 nm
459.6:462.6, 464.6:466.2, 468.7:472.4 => 0.081 nm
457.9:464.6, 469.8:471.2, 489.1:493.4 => 0.199 nm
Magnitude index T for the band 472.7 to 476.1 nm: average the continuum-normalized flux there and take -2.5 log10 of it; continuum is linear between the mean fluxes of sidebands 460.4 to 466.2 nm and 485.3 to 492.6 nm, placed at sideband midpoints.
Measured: -0.08 mag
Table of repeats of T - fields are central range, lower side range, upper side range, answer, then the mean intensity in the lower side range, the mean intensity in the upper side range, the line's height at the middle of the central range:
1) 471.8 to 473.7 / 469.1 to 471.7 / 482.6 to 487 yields -0.172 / 8.61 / 8.42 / 8.58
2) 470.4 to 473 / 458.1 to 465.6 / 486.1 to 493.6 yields 0.019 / 8.94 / 9.32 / 9.07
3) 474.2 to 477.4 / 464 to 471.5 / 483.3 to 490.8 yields -0.058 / 8.62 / 8.92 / 8.74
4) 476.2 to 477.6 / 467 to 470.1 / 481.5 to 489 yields -0.045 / 9.13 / 8.79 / 8.96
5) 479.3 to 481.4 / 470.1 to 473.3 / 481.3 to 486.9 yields -0.130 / 9.07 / 8.67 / 8.79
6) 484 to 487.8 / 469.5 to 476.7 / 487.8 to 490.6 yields 0.086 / 9.15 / 9.32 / 9.29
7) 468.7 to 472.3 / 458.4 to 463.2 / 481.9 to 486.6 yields 0.034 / 9.27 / 8.58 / 8.98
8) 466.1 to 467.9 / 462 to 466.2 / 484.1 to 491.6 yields 0.013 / 8.82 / 9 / 8.84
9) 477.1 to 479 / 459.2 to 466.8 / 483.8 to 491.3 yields 0.010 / 8.93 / 9.01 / 8.98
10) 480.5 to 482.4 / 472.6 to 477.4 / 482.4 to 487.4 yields -0.074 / 9.54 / 8.5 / 8.86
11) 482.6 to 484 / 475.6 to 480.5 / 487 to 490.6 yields 0.102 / 9.23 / 9.3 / 9.26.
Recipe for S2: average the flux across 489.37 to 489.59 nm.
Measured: 9.38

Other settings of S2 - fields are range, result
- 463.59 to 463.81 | 9.26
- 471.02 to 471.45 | 9.31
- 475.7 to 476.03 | 8.89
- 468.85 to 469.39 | 9.39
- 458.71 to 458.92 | 8.53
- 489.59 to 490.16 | 10.2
